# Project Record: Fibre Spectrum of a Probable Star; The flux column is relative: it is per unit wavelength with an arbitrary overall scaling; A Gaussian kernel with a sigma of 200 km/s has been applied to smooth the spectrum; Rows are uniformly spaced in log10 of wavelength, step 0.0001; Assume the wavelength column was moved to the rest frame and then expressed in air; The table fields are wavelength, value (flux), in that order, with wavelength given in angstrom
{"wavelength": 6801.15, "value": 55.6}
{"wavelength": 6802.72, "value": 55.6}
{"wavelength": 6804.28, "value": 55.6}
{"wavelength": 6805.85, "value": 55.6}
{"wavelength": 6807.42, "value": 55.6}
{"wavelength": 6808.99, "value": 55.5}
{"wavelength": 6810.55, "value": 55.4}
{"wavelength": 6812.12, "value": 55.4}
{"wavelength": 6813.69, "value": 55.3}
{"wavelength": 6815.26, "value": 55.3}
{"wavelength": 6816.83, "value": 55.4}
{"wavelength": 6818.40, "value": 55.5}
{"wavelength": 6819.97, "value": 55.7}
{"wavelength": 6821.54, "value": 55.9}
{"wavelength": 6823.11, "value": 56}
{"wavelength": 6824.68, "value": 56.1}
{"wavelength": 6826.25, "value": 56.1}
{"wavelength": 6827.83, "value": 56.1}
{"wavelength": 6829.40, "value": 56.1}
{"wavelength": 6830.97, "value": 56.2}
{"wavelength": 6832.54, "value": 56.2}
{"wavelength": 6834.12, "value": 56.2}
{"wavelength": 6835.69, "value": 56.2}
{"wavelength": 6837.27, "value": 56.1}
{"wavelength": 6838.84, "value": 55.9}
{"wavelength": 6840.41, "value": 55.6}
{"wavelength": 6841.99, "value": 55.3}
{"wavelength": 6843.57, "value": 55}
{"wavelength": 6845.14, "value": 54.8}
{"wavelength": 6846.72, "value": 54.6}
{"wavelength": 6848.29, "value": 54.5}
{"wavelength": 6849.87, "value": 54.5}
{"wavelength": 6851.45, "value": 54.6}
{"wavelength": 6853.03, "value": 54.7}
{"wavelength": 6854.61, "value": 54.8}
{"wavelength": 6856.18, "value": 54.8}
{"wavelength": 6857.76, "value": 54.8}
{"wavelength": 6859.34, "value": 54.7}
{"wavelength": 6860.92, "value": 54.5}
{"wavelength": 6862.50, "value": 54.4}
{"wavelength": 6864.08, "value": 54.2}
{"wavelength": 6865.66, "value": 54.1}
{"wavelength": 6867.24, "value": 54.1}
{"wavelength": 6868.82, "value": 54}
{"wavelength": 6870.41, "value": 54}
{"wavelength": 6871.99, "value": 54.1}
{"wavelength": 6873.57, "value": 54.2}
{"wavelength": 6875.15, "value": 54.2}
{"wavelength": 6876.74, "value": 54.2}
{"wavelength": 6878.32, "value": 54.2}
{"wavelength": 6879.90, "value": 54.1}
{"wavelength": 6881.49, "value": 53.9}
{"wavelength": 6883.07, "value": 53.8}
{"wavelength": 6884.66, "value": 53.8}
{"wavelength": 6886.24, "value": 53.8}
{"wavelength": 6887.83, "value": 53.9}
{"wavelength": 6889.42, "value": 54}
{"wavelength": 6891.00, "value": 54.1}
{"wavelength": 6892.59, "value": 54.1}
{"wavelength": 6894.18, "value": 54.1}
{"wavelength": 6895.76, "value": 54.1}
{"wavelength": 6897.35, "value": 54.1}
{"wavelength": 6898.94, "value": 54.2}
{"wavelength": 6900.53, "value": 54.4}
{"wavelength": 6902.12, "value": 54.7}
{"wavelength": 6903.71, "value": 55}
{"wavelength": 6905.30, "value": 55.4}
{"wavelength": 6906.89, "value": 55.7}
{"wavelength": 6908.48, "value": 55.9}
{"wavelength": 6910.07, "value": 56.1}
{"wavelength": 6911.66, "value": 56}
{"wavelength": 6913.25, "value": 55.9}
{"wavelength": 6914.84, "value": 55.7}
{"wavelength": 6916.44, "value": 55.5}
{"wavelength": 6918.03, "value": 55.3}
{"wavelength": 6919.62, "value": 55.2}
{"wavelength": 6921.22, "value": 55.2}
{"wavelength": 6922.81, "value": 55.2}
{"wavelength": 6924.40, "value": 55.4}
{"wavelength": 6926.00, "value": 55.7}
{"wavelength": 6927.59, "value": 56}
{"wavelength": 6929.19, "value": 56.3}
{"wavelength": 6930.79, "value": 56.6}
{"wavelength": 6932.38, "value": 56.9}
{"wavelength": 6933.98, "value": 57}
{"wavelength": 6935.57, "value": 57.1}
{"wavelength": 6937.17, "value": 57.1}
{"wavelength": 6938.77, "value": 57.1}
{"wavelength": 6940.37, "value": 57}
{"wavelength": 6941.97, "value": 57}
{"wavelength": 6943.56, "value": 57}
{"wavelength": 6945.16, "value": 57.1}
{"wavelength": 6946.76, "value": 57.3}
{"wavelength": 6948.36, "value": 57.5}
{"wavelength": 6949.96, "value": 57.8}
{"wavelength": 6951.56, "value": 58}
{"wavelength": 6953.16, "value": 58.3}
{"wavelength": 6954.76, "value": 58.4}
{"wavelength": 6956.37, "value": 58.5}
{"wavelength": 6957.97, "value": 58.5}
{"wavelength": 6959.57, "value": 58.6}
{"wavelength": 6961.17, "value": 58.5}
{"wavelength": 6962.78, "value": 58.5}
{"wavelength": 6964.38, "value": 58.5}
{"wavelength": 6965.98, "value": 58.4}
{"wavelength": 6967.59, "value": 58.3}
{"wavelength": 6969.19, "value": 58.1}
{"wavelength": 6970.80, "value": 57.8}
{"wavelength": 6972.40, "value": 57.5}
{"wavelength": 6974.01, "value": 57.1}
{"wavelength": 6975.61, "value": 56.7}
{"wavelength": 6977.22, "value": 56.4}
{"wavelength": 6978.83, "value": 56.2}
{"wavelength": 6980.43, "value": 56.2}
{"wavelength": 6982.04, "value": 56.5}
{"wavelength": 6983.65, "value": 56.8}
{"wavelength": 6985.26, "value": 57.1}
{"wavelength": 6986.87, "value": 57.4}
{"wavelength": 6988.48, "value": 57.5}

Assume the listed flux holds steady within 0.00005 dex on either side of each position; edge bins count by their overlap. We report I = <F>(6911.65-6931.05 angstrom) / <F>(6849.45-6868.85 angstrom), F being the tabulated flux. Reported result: 1.0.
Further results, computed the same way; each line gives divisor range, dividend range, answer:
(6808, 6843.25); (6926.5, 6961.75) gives 1.03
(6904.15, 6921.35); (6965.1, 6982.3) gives 1.03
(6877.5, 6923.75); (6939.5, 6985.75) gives 1.05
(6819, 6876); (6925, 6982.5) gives 1.04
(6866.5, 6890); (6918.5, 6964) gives 1.06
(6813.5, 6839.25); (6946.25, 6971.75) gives 1.04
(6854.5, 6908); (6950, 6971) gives 1.07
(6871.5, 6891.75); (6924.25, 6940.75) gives 1.05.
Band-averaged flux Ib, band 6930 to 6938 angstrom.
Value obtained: 57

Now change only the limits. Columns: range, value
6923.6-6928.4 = 55.7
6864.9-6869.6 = 54.1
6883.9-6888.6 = 53.8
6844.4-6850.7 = 54.6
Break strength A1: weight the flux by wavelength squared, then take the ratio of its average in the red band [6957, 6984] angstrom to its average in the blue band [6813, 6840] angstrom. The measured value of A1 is 1.07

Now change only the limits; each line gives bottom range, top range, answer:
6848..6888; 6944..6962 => 1.10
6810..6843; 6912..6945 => 1.04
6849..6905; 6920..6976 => 1.08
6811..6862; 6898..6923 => 1.02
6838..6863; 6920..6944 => 1.05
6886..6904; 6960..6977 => 1.09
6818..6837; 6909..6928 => 1.02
